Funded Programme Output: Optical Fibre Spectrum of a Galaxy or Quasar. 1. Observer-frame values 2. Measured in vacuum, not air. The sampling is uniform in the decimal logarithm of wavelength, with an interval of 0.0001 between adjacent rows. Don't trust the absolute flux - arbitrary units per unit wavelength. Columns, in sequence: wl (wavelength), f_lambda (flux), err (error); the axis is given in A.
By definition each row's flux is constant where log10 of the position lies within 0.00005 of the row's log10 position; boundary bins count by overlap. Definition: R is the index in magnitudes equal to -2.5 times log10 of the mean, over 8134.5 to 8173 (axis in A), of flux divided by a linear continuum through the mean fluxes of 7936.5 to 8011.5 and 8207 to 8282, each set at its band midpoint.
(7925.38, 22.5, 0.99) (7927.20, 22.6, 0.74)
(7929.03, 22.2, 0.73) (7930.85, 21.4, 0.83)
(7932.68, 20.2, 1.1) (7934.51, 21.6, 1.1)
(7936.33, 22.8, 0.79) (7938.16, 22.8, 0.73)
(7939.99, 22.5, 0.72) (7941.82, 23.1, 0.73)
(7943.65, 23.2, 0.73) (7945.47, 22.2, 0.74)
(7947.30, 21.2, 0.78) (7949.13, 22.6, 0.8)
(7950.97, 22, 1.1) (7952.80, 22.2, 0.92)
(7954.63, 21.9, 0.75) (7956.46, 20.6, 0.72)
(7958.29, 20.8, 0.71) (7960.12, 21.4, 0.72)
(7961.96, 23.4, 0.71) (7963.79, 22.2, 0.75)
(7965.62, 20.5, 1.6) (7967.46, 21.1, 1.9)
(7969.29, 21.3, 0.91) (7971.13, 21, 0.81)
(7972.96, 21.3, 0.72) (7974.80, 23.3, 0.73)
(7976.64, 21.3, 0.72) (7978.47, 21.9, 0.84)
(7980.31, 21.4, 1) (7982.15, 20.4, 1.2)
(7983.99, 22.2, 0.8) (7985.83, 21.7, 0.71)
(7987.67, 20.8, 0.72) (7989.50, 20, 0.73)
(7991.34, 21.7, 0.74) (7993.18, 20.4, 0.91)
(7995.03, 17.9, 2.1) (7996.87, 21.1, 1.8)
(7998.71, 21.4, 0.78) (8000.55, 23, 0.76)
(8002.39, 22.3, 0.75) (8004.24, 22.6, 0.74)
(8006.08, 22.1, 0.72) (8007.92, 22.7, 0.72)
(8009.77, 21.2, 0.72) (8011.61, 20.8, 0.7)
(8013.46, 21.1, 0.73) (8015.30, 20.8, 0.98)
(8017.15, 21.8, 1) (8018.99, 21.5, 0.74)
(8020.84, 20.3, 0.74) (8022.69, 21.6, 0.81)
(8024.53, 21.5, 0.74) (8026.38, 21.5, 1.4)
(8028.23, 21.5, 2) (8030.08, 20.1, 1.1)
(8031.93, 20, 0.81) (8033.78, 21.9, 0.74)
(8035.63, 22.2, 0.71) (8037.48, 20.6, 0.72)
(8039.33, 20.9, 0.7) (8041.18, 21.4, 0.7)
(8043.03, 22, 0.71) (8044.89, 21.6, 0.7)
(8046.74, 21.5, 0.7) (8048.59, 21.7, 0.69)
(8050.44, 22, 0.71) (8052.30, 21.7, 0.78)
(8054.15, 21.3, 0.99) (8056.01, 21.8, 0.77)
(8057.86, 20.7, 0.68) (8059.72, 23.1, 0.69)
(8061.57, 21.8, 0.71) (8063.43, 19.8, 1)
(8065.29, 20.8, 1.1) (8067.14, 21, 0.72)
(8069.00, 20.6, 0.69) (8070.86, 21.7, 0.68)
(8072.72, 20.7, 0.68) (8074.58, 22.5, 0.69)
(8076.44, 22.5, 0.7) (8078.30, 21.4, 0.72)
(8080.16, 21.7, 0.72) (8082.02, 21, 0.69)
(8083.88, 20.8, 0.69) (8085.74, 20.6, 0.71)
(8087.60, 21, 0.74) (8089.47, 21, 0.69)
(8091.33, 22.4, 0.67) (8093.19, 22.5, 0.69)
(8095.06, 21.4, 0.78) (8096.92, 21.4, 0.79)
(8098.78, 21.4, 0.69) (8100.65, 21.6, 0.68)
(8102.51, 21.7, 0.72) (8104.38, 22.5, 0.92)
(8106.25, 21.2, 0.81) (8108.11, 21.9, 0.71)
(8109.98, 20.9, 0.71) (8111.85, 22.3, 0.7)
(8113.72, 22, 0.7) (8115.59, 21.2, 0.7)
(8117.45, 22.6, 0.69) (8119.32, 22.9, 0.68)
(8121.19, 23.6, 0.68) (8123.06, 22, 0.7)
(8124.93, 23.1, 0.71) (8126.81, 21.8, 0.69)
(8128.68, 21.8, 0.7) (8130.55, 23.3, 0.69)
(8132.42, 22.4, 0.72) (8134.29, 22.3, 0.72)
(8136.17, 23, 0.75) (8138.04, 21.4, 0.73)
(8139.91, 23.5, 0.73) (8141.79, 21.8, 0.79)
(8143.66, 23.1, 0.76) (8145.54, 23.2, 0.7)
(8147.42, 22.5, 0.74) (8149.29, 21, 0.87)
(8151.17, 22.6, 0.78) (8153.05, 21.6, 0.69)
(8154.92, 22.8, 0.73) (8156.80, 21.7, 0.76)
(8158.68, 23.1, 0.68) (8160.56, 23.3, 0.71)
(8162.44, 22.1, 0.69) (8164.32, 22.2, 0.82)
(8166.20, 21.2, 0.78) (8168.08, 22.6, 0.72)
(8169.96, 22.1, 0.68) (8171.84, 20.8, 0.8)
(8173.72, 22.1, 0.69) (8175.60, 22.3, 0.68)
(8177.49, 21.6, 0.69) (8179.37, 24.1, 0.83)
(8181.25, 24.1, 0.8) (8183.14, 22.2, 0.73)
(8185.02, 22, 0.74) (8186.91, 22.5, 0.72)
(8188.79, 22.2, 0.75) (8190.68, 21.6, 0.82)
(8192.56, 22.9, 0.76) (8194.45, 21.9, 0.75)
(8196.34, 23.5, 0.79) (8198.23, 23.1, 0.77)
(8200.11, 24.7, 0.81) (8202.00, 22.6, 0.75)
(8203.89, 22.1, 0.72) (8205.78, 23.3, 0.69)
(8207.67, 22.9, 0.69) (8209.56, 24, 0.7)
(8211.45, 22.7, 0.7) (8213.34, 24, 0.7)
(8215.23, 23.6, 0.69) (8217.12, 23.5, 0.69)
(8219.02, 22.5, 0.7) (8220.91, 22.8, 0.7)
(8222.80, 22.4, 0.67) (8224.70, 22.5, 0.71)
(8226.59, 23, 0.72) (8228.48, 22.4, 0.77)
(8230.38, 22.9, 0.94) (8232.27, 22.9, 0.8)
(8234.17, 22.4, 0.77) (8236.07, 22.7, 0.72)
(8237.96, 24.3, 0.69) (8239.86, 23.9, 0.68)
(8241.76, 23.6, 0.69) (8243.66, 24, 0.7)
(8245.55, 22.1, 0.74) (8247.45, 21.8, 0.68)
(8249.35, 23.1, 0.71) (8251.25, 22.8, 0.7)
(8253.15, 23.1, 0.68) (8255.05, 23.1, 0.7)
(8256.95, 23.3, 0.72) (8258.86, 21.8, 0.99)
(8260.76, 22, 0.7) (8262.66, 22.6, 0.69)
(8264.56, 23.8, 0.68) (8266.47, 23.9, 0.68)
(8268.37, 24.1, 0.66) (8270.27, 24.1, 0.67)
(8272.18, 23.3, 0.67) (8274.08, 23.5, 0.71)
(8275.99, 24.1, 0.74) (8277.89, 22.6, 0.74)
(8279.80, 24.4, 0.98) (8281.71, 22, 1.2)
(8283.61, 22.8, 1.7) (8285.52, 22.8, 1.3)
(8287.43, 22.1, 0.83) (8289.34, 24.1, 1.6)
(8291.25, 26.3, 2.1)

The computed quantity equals 0.017 mag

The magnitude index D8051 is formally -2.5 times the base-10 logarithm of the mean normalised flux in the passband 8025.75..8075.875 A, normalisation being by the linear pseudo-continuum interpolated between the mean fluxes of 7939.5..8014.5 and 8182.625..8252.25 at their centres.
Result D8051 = 0.03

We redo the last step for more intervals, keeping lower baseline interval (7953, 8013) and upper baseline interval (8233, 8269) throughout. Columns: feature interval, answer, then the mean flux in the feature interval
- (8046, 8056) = 0.01 mag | 21.7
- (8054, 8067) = 0.03 mag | 21.3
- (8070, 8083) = 0.02 mag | 21.6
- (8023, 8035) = 0.03 mag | 21.1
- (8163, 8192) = 0.02 mag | 22.3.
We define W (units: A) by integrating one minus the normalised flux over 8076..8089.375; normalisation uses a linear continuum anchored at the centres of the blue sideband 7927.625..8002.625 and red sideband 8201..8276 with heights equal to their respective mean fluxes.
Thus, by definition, 0.6 A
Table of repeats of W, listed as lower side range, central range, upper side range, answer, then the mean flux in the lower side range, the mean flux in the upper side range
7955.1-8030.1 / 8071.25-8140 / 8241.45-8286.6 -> 0.6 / 21.4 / 23.1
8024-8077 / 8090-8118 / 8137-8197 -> 0.1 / 21.4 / 22.4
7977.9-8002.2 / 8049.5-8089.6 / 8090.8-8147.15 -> 0.8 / 21.1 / 22.2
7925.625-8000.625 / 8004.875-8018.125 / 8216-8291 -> 0.2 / 21.6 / 23.1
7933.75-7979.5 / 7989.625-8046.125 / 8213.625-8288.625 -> 2.2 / 21.9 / 23.1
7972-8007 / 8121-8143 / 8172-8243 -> -0.1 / 21.4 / 22.9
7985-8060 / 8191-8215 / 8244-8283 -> -0.5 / 21.3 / 23.1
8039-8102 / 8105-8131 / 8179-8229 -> -0.2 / 21.5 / 22.9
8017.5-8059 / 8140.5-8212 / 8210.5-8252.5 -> 0.0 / 21.3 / 23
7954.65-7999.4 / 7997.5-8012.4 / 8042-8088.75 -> -0.5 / 21.2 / 21.4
